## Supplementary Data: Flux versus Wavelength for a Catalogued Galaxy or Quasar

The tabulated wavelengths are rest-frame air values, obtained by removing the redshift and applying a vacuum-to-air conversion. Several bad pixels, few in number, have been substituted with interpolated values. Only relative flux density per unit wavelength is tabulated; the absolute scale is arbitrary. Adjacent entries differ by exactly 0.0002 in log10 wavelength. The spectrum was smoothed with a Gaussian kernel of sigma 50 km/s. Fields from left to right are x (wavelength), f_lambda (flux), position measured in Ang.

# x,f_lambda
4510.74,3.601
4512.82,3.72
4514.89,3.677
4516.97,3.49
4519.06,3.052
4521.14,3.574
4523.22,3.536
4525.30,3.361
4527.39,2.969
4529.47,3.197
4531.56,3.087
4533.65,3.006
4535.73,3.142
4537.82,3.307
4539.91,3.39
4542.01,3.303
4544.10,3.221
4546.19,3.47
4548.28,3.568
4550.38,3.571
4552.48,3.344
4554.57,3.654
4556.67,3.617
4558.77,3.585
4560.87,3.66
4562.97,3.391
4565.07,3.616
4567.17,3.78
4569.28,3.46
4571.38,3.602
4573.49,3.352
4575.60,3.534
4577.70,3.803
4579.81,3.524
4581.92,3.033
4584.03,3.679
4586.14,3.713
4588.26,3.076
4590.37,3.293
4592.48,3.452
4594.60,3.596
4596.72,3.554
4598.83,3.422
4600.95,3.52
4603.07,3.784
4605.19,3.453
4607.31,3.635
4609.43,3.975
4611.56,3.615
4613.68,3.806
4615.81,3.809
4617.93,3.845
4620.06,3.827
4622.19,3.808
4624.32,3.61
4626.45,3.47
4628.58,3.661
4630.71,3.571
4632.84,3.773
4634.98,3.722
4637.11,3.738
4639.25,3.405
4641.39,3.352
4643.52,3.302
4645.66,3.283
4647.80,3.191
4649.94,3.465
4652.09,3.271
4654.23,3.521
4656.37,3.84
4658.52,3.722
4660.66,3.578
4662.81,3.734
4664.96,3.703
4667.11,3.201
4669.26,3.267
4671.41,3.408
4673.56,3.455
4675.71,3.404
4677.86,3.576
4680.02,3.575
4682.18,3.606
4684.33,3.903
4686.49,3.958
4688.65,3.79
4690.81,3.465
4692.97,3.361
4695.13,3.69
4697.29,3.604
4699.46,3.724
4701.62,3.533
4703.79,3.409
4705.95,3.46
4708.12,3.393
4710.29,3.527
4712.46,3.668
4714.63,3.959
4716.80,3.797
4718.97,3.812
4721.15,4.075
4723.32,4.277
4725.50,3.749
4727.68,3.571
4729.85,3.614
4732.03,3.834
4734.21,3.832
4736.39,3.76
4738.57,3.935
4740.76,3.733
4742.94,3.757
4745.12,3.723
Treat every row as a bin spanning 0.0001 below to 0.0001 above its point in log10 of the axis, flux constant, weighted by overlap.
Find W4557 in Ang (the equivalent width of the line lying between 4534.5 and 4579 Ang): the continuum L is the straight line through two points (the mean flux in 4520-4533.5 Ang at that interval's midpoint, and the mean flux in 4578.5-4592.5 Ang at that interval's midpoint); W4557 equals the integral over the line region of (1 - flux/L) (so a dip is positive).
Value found -2.1 Ang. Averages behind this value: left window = 3.27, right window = 3.4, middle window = 3.49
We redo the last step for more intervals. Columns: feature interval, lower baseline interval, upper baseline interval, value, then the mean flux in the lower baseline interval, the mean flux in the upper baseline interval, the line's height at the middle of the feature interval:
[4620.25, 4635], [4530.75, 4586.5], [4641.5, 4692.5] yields -0.7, 3.46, 3.53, 3.5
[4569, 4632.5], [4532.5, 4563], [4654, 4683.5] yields -2.1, 3.42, 3.55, 3.47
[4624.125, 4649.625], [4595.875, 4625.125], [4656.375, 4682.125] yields 0.8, 3.69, 3.53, 3.62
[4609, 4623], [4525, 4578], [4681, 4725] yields -1.1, 3.42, 3.7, 3.54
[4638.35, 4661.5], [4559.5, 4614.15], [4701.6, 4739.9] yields 1.2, 3.55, 3.74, 3.64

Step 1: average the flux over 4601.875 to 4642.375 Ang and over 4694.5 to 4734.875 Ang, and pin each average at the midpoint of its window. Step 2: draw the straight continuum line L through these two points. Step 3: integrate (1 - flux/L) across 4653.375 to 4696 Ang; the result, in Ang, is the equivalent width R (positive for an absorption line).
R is 1.3 Ang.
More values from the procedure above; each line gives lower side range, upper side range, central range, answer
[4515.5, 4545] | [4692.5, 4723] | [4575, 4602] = -0.63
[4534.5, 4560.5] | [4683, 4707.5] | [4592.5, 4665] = -1.30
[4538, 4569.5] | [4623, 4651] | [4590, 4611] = -0.44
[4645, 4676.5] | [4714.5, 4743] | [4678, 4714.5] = 0.47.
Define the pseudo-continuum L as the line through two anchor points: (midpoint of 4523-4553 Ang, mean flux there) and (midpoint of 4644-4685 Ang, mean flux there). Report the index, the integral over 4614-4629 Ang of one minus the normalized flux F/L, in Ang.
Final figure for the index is -1.3 Ang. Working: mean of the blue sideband 3.29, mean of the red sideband 3.5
